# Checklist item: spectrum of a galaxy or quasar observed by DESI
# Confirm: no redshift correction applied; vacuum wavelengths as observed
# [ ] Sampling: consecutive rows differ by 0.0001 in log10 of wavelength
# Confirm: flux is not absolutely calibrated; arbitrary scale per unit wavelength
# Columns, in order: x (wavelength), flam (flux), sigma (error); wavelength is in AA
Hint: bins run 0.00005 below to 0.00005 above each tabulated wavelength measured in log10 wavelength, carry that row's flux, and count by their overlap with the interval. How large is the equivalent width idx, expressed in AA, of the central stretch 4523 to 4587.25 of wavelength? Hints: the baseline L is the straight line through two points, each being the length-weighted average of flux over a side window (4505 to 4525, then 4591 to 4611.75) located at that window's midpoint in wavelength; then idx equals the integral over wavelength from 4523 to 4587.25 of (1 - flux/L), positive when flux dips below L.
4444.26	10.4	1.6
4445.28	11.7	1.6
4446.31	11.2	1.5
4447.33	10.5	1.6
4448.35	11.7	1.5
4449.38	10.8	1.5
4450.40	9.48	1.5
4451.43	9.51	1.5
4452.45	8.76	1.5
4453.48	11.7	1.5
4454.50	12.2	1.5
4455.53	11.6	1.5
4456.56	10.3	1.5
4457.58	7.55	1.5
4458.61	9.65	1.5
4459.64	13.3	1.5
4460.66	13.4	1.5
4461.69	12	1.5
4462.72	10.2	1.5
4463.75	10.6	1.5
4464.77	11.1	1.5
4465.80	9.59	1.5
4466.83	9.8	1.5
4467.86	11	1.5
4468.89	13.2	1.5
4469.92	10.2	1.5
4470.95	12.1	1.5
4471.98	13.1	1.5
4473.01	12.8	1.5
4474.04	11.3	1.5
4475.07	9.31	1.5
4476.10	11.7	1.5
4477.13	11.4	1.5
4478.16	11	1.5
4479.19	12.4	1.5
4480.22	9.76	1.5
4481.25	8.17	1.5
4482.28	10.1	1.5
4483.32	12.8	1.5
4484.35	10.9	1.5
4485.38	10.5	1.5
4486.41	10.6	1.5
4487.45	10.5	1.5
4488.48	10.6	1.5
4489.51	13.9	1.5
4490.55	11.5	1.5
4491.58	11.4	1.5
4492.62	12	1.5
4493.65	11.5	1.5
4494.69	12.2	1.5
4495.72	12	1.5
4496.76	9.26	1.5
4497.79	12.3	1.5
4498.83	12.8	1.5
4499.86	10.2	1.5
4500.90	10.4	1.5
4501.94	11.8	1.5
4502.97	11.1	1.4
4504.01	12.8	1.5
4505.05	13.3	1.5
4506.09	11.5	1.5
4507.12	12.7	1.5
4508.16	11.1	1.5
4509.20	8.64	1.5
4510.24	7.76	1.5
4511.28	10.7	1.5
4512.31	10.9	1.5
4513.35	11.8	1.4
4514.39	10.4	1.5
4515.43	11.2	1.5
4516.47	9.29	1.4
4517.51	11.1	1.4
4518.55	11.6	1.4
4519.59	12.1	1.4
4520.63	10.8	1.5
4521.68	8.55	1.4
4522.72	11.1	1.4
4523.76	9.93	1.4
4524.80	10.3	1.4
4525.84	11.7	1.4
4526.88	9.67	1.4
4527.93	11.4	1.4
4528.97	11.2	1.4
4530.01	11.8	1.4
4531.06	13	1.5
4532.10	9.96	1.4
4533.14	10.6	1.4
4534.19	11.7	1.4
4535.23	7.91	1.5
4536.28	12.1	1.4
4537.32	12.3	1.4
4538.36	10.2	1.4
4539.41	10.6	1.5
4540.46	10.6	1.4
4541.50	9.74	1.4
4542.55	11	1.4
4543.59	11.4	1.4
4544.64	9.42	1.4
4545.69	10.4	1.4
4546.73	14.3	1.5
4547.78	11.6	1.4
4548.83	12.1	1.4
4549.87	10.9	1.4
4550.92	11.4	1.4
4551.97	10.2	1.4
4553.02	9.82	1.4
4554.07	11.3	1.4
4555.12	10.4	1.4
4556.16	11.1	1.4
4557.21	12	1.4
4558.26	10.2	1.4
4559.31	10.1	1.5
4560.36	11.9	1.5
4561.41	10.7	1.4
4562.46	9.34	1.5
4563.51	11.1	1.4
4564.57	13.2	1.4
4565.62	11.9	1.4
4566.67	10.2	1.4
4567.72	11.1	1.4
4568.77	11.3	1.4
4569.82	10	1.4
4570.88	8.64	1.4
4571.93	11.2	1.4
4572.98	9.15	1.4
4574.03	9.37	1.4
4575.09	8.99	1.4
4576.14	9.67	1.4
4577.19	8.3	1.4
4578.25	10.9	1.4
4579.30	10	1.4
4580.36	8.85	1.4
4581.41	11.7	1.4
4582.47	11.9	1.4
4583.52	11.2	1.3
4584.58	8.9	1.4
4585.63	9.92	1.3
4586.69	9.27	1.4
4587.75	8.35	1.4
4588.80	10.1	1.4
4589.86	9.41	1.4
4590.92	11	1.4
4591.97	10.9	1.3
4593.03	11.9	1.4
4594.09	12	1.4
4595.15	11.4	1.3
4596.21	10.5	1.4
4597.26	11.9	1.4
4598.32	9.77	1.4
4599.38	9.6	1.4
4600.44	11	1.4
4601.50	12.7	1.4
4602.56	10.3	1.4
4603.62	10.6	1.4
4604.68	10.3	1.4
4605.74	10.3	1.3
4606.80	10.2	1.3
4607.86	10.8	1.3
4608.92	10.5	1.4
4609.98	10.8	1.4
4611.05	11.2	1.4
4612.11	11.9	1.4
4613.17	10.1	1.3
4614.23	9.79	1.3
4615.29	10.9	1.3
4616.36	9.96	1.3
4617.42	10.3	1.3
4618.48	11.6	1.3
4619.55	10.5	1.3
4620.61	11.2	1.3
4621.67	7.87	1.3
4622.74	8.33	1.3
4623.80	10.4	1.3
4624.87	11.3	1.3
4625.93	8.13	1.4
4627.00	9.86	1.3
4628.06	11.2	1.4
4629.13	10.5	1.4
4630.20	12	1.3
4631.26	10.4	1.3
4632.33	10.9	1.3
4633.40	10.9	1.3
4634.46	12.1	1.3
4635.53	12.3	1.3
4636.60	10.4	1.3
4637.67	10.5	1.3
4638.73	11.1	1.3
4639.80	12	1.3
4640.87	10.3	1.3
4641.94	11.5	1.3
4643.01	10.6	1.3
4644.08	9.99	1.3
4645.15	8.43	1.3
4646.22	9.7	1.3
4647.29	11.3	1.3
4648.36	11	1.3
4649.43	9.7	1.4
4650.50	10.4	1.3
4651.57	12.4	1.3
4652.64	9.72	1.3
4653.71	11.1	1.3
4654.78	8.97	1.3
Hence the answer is 0.63 AA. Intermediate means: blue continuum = 10.7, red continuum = 10.9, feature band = 10.7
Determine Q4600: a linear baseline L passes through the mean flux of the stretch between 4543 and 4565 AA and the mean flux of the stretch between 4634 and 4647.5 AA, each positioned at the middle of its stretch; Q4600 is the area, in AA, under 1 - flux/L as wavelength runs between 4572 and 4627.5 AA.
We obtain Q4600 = 3.0 AA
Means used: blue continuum 11.1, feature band 10.3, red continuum 10.8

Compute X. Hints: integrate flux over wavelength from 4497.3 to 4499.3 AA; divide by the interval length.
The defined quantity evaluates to 12.5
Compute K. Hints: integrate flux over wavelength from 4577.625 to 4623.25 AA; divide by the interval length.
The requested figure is 10.5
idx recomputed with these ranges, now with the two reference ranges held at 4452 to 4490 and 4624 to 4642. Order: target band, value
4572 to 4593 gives 1.9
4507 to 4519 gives 0.5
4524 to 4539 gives 0.0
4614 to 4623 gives 0.6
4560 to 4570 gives -0.1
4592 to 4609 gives 0.1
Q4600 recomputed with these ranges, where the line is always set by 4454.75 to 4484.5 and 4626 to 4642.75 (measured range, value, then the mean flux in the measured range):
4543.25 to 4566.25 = -0.2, 11.1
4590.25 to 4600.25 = 0.0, 11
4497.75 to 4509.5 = -0.6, 11.6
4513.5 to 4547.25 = 0.5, 10.9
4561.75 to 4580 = 1.3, 10.2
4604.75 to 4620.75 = 0.5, 10.6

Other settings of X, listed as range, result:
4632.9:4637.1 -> 11.4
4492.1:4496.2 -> 11.9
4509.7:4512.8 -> 9.79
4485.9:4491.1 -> 11.4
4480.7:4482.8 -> 9.14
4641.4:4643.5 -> 11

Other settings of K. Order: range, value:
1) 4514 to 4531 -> 10.8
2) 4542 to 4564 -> 11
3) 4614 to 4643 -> 10.6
